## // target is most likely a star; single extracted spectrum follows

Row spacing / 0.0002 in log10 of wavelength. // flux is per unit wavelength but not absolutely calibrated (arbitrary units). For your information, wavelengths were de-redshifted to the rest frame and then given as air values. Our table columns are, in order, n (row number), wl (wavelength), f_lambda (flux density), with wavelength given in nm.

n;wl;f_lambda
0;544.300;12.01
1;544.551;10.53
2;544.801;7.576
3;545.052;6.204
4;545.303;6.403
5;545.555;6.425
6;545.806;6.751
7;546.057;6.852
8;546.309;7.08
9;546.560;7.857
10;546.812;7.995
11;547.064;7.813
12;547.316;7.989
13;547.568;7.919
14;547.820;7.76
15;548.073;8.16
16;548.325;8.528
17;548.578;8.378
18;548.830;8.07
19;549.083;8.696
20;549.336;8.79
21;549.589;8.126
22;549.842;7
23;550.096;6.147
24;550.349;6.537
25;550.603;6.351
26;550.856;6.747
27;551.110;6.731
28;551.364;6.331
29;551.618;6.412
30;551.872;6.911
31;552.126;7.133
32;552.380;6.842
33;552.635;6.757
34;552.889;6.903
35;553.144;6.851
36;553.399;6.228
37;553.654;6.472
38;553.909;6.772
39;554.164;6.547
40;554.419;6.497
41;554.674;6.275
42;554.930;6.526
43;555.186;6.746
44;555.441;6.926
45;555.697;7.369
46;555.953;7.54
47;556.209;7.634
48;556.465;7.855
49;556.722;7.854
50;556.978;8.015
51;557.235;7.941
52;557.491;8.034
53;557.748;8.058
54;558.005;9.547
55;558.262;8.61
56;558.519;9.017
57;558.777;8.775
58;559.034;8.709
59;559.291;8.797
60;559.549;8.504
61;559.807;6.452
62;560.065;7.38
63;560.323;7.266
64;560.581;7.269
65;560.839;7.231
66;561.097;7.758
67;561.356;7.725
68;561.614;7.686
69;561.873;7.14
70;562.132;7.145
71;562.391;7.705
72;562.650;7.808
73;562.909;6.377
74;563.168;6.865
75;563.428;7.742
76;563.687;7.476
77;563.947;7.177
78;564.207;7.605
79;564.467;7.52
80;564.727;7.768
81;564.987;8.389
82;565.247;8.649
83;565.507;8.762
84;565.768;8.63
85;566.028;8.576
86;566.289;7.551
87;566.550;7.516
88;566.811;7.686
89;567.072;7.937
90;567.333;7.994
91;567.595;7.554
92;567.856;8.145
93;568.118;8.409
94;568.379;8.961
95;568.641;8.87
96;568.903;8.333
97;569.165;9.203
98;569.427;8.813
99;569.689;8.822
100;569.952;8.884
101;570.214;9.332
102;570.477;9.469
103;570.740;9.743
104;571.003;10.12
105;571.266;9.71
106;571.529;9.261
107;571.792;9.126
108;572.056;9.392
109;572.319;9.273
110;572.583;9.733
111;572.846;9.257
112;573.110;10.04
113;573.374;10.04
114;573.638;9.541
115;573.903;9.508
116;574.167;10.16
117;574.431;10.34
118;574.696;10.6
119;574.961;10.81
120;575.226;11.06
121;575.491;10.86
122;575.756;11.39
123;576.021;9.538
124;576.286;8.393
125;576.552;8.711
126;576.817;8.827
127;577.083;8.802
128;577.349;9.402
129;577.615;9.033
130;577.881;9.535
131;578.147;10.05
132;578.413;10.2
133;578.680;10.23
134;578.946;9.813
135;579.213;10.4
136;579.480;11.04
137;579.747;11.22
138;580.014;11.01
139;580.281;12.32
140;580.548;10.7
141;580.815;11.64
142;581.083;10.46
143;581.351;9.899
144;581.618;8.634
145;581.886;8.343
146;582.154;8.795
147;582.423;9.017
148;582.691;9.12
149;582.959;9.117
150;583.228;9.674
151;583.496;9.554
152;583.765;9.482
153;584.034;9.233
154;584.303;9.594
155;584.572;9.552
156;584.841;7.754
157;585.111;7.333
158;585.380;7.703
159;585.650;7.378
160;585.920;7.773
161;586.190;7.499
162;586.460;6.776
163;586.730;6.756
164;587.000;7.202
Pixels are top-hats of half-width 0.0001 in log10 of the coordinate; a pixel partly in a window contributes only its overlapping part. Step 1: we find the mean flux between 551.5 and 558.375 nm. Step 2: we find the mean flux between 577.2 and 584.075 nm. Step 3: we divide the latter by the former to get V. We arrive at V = 1.4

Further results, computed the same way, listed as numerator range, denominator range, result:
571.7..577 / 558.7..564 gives 1.30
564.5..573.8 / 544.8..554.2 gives 1.23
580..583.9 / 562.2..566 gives 1.26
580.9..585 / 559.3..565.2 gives 1.23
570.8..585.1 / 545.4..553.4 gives 1.34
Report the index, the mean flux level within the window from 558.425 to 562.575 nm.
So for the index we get 7.77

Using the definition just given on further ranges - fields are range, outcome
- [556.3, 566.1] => 7.88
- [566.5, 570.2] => 8.42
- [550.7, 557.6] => 6.99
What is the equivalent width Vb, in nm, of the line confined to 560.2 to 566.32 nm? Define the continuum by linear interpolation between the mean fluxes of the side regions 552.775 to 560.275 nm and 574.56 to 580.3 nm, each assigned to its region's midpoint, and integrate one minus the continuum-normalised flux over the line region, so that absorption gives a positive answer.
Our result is 0.520 nm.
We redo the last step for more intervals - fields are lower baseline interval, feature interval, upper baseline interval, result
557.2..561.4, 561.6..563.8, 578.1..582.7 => 0.29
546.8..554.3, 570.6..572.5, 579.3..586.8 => -0.22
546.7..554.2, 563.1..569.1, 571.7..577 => 0.61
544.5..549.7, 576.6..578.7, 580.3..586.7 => -0.17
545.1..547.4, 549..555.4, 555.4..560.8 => 0.63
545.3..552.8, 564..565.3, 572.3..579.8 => 0.14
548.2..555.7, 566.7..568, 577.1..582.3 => 0.13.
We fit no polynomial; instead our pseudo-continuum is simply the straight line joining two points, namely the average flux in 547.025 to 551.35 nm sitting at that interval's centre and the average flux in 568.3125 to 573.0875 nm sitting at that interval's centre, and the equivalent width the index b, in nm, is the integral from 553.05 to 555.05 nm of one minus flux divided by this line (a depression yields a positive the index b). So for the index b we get 0.36 nm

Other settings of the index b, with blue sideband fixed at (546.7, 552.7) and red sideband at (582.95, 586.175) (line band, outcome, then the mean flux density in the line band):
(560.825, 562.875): 0.09 nm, 7.49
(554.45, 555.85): 0.16 nm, 6.76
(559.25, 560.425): 0.02 nm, 7.6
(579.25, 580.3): -0.34 nm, 11.2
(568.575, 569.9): -0.12 nm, 8.81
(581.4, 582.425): -0.03 nm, 8.75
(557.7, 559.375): -0.24 nm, 8.82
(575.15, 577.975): -0.42 nm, 9.57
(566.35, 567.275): 0.03 nm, 7.72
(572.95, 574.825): -0.40 nm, 10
